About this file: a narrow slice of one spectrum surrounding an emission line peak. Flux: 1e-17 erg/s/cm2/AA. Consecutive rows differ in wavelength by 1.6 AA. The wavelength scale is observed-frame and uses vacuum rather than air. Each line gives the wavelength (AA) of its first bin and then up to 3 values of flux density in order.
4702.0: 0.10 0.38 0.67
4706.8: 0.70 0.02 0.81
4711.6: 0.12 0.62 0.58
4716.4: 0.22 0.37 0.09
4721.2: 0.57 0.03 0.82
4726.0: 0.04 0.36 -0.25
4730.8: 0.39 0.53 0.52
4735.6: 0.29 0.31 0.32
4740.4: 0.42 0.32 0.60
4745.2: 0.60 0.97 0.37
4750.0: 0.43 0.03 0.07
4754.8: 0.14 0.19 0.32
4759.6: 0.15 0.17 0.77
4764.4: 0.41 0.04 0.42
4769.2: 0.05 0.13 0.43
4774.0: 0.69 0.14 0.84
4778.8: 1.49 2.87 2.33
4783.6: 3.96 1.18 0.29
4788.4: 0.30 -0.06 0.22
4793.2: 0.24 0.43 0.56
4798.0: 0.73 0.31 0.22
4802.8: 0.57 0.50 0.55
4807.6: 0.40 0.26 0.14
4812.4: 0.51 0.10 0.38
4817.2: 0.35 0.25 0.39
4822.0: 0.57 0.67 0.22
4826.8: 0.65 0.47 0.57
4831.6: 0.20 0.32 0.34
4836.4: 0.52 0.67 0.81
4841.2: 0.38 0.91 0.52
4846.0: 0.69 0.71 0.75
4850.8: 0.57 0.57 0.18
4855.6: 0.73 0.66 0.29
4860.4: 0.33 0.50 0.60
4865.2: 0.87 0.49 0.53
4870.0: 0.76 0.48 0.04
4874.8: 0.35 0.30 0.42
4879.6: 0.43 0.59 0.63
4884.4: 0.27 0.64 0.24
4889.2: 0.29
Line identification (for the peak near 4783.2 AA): [O II] 3727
